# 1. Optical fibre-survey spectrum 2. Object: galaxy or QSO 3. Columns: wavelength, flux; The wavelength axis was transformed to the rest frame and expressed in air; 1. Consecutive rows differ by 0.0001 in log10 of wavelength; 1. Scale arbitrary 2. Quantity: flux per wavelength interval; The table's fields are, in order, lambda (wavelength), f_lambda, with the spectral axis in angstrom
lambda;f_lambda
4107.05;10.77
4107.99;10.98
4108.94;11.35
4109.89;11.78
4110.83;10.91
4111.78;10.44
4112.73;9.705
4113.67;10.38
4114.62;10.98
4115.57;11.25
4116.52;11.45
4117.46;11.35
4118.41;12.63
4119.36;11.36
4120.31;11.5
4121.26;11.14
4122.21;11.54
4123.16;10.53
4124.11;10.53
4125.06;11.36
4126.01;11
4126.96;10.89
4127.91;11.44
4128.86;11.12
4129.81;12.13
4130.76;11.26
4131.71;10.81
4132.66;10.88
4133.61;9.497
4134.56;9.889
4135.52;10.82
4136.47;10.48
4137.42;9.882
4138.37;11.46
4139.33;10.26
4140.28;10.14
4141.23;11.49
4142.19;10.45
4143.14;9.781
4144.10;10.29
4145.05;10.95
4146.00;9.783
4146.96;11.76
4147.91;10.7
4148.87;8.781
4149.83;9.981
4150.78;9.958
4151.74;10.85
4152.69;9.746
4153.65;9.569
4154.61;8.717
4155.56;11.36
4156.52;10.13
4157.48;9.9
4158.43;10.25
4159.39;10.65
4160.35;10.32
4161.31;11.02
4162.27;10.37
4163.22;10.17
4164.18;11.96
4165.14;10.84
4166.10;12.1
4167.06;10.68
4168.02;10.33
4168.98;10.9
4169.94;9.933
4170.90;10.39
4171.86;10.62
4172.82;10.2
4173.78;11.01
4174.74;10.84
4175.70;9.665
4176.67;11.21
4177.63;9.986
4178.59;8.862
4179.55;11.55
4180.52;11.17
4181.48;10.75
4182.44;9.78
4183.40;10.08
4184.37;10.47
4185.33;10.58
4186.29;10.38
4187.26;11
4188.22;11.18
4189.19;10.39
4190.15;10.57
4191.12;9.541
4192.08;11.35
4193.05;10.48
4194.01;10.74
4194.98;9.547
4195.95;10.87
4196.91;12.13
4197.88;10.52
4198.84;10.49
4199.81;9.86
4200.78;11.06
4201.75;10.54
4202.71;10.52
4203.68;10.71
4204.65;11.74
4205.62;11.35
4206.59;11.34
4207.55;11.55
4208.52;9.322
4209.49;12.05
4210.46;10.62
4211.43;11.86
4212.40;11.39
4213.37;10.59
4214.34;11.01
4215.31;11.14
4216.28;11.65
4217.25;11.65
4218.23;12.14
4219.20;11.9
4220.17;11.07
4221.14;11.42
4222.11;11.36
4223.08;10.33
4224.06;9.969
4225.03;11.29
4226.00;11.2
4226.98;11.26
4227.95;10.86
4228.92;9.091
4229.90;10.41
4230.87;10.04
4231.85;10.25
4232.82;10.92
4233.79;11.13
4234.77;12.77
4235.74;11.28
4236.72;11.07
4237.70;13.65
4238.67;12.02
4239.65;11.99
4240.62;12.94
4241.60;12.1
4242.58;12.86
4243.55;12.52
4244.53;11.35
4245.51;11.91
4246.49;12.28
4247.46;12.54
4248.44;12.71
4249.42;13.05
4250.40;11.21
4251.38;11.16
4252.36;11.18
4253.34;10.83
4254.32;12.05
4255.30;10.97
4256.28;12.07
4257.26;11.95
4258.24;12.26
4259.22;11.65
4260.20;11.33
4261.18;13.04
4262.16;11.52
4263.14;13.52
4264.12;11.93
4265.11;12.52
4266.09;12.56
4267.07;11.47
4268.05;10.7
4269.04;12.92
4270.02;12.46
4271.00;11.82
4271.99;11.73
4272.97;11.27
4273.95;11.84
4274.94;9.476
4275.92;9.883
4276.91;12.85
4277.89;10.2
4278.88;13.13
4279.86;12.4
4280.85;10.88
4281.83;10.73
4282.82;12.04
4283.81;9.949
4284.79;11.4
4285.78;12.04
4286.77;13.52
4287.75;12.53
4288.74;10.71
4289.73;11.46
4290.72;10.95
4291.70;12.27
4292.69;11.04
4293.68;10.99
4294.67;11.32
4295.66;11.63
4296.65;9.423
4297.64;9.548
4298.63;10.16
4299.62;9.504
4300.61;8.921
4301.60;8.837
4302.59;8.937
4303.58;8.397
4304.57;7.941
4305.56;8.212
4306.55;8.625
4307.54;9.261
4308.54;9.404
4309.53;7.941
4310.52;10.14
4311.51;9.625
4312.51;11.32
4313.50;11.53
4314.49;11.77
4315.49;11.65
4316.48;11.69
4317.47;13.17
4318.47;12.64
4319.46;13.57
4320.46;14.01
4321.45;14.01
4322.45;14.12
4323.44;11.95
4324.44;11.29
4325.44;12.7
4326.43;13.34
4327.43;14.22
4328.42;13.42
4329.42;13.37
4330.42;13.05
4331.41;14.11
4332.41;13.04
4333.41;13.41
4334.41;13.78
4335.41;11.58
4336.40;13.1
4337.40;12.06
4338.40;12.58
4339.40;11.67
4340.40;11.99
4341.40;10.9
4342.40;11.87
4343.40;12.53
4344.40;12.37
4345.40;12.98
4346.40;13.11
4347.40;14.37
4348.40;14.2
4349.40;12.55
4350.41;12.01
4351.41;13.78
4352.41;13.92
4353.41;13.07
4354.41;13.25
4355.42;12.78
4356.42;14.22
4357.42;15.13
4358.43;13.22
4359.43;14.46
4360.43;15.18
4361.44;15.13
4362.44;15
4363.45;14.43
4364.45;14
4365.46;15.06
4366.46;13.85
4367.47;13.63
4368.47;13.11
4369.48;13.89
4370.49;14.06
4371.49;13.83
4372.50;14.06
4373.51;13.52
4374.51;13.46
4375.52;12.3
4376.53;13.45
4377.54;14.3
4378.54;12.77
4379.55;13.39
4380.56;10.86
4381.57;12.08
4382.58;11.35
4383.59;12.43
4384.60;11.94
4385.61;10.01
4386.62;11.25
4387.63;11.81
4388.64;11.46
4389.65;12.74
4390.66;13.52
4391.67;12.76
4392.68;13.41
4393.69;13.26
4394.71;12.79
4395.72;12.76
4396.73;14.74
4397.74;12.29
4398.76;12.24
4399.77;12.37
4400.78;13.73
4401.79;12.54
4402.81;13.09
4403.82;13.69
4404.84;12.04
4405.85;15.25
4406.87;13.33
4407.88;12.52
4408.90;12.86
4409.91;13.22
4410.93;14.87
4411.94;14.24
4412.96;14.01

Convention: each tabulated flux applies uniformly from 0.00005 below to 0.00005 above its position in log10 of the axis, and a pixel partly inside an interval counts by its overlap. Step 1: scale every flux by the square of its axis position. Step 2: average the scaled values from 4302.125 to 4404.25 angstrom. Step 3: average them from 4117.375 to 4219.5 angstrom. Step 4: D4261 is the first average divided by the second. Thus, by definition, 1.3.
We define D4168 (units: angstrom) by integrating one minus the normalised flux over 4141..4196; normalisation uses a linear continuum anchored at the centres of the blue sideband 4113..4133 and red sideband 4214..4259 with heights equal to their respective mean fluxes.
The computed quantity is 4.3 angstrom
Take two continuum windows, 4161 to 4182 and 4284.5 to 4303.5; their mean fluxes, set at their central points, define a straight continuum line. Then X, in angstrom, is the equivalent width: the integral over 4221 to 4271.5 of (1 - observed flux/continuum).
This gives -4.6 angstrom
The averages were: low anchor 10.7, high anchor 10.7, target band 11.7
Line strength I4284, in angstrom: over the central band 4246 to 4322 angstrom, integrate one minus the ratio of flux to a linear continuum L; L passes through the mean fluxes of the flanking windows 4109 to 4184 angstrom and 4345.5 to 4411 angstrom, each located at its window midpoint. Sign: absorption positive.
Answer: 5.62 angstrom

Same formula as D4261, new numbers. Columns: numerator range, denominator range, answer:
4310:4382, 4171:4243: 1.27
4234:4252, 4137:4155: 1.24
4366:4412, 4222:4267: 1.19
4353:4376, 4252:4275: 1.23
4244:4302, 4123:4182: 1.15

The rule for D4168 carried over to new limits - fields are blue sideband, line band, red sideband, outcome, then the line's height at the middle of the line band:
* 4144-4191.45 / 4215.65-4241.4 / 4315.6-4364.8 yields 0.28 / 11.4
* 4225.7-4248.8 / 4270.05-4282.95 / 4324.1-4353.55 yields 0.74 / 12.1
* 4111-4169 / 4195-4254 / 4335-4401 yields 1.25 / 11.6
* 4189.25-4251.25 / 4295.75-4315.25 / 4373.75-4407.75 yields 4.01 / 12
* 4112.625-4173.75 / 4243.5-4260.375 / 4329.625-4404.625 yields 0.03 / 11.8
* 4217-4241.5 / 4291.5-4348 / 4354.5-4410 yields 3.86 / 12.4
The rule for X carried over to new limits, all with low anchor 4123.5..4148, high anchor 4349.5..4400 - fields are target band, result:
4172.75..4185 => 0.8 angstrom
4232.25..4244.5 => -0.3 angstrom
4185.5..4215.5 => 1.5 angstrom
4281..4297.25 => 1.3 angstrom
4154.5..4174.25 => 0.8 angstrom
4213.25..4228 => 0.5 angstrom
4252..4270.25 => 0.1 angstrom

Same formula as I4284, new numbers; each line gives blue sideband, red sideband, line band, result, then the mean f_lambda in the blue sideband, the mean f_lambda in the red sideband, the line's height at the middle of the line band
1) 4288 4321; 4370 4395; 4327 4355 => -3.4 angstrom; 10.5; 12.7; 11.5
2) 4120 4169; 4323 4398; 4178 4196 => 1.0 angstrom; 10.6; 13.1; 11.1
